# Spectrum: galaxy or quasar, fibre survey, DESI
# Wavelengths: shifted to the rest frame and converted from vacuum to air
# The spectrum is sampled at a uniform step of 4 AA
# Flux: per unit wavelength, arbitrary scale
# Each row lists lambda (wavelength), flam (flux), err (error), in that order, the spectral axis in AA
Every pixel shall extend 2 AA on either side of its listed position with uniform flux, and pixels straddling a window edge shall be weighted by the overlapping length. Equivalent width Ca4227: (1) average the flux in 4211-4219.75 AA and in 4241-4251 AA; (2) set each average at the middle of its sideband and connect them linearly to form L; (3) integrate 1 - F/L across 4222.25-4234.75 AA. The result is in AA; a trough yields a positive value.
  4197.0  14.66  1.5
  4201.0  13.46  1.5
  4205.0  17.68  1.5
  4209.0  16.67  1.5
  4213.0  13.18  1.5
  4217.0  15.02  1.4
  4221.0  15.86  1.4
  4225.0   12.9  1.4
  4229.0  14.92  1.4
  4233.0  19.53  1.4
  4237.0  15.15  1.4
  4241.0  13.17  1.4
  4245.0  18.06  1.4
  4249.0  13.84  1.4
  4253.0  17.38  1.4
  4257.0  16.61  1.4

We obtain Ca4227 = -0.81 AA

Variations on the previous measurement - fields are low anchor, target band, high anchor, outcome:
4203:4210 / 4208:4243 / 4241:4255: 3.2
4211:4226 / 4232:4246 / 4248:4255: -0.8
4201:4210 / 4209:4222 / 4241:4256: 1.1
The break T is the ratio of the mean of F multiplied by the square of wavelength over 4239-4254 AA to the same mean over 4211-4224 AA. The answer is 1.08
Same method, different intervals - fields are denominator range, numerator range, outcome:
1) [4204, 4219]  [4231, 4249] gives 1.06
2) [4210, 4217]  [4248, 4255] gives 1.14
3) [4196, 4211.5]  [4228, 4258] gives 1.05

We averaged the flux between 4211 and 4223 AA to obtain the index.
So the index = 14.7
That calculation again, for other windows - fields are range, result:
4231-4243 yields 16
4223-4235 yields 15.8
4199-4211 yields 15.9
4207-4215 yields 14.9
